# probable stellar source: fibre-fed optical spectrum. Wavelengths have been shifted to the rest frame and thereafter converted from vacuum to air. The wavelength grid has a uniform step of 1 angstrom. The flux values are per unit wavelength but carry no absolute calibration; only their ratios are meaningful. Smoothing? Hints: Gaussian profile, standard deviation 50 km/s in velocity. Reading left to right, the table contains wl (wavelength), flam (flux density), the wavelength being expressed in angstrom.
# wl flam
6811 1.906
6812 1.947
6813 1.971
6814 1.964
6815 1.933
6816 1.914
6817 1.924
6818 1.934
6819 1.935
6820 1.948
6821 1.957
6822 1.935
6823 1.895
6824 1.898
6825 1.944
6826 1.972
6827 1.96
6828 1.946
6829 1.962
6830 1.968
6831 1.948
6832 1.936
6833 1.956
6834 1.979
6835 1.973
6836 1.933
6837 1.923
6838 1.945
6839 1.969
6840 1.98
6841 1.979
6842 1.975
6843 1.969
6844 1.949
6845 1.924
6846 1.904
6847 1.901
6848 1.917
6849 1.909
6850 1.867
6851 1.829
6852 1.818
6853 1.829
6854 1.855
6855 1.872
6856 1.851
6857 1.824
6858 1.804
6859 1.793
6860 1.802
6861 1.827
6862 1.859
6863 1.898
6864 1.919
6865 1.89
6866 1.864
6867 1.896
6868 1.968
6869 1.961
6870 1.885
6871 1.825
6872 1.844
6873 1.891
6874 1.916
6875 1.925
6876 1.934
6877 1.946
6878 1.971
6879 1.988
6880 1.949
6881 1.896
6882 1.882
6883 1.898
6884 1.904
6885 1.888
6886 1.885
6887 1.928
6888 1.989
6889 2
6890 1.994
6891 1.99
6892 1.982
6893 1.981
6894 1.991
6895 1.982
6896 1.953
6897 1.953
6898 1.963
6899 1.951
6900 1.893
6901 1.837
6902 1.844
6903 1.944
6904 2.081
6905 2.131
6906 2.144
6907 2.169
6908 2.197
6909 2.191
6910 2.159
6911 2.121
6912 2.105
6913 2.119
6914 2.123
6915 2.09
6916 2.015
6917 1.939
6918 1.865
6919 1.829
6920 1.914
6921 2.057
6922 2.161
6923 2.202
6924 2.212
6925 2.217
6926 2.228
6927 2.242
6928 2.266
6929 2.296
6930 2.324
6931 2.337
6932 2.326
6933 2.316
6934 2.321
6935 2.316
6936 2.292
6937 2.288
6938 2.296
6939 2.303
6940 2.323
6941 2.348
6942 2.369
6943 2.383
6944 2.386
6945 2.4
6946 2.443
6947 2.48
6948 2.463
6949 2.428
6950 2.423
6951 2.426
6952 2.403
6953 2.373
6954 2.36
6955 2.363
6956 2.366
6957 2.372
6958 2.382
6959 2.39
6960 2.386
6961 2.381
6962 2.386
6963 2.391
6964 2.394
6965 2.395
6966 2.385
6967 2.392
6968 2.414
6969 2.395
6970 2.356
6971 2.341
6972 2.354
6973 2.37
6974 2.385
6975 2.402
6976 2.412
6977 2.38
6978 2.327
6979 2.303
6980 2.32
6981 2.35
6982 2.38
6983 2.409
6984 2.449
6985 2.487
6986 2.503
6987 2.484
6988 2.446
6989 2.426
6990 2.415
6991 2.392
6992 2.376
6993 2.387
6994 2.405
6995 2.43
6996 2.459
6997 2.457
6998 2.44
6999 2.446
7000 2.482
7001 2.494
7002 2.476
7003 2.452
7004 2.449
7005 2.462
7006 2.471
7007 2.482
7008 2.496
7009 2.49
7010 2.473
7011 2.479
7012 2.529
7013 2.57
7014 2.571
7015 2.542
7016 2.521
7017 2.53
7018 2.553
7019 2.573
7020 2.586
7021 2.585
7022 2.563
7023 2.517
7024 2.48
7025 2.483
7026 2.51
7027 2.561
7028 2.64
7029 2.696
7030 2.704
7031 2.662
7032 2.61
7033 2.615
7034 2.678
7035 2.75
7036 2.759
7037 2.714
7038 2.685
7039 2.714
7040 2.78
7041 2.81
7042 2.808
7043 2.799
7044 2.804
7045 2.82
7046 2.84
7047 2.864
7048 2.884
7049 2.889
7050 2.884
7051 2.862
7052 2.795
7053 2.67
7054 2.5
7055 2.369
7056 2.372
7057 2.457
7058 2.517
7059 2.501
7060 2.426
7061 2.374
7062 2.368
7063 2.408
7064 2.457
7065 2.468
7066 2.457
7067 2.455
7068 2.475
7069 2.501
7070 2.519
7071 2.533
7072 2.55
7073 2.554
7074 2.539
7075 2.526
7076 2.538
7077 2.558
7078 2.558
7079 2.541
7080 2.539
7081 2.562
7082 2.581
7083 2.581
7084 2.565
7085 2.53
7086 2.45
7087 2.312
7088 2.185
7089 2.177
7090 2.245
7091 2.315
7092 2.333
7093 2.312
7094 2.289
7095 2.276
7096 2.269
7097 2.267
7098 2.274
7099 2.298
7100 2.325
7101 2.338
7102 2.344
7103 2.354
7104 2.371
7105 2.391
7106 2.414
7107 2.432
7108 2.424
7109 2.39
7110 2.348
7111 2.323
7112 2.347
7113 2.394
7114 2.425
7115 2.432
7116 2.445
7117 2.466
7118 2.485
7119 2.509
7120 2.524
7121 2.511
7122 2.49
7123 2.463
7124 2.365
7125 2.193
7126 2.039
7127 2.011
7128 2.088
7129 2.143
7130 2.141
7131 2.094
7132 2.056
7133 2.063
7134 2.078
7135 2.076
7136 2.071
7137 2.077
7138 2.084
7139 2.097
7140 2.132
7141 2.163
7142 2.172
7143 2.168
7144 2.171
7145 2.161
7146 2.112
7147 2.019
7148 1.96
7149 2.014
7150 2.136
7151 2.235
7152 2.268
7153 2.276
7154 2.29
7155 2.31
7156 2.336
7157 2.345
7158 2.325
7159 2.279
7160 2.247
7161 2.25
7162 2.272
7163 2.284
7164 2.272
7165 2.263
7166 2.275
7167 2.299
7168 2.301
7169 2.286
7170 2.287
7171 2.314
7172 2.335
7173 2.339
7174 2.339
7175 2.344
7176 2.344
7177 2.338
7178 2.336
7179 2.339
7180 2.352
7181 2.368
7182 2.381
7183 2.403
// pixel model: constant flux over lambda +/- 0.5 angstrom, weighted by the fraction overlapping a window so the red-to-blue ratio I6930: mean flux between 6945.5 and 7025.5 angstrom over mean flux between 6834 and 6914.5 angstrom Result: 1.25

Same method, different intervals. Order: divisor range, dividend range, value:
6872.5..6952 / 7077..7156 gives 1.08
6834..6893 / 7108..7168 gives 1.17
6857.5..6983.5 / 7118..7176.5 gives 1.04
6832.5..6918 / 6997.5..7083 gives 1.32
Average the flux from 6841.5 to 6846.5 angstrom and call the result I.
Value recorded 1.94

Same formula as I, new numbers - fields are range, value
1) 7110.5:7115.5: 2.38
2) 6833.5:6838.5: 1.95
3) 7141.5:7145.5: 2.17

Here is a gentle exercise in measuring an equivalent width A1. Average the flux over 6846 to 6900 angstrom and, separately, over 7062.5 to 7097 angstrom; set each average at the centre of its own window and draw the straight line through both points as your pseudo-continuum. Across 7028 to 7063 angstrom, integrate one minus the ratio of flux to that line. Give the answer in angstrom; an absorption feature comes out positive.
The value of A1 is -4.74 angstrom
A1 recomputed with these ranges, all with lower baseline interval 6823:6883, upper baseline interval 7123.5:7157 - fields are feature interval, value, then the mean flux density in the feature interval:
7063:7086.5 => -4.9 angstrom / 2.52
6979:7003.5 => -4.9 angstrom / 2.43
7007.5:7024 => -4.0 angstrom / 2.53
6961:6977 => -3.0 angstrom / 2.38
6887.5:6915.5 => -1.2 angstrom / 2.03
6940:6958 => -3.7 angstrom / 2.4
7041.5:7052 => -3.9 angstrom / 2.84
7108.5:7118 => -1.3 angstrom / 2.4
